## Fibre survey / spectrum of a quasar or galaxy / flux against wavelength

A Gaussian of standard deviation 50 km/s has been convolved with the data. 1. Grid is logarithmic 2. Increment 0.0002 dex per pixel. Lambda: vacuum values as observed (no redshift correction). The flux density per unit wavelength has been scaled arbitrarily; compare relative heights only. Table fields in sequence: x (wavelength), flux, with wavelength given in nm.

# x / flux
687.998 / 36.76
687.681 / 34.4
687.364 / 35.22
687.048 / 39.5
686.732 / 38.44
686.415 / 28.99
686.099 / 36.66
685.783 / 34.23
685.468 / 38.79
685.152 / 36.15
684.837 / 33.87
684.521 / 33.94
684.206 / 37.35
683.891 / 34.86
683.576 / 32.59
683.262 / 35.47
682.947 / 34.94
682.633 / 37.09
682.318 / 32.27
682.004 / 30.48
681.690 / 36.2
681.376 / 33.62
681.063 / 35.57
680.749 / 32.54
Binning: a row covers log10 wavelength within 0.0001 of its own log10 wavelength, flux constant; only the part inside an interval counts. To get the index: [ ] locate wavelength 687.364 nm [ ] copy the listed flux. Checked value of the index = 35.22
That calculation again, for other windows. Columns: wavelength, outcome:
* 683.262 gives 35.47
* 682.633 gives 37.09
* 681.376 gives 33.62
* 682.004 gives 30.48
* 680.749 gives 32.54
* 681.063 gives 35.57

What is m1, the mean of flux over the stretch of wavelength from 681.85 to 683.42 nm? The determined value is 34.1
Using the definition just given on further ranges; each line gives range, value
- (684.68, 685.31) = 35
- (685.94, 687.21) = 35.9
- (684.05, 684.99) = 35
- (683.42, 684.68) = 34.7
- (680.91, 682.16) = 34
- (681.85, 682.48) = 31.4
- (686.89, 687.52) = 37.4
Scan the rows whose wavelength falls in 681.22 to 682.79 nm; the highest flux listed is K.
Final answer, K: 37.09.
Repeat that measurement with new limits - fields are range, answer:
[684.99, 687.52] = 39.5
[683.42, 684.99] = 37.35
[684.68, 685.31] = 36.15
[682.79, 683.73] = 35.47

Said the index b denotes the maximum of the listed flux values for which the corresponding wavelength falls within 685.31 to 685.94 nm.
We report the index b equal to 38.79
